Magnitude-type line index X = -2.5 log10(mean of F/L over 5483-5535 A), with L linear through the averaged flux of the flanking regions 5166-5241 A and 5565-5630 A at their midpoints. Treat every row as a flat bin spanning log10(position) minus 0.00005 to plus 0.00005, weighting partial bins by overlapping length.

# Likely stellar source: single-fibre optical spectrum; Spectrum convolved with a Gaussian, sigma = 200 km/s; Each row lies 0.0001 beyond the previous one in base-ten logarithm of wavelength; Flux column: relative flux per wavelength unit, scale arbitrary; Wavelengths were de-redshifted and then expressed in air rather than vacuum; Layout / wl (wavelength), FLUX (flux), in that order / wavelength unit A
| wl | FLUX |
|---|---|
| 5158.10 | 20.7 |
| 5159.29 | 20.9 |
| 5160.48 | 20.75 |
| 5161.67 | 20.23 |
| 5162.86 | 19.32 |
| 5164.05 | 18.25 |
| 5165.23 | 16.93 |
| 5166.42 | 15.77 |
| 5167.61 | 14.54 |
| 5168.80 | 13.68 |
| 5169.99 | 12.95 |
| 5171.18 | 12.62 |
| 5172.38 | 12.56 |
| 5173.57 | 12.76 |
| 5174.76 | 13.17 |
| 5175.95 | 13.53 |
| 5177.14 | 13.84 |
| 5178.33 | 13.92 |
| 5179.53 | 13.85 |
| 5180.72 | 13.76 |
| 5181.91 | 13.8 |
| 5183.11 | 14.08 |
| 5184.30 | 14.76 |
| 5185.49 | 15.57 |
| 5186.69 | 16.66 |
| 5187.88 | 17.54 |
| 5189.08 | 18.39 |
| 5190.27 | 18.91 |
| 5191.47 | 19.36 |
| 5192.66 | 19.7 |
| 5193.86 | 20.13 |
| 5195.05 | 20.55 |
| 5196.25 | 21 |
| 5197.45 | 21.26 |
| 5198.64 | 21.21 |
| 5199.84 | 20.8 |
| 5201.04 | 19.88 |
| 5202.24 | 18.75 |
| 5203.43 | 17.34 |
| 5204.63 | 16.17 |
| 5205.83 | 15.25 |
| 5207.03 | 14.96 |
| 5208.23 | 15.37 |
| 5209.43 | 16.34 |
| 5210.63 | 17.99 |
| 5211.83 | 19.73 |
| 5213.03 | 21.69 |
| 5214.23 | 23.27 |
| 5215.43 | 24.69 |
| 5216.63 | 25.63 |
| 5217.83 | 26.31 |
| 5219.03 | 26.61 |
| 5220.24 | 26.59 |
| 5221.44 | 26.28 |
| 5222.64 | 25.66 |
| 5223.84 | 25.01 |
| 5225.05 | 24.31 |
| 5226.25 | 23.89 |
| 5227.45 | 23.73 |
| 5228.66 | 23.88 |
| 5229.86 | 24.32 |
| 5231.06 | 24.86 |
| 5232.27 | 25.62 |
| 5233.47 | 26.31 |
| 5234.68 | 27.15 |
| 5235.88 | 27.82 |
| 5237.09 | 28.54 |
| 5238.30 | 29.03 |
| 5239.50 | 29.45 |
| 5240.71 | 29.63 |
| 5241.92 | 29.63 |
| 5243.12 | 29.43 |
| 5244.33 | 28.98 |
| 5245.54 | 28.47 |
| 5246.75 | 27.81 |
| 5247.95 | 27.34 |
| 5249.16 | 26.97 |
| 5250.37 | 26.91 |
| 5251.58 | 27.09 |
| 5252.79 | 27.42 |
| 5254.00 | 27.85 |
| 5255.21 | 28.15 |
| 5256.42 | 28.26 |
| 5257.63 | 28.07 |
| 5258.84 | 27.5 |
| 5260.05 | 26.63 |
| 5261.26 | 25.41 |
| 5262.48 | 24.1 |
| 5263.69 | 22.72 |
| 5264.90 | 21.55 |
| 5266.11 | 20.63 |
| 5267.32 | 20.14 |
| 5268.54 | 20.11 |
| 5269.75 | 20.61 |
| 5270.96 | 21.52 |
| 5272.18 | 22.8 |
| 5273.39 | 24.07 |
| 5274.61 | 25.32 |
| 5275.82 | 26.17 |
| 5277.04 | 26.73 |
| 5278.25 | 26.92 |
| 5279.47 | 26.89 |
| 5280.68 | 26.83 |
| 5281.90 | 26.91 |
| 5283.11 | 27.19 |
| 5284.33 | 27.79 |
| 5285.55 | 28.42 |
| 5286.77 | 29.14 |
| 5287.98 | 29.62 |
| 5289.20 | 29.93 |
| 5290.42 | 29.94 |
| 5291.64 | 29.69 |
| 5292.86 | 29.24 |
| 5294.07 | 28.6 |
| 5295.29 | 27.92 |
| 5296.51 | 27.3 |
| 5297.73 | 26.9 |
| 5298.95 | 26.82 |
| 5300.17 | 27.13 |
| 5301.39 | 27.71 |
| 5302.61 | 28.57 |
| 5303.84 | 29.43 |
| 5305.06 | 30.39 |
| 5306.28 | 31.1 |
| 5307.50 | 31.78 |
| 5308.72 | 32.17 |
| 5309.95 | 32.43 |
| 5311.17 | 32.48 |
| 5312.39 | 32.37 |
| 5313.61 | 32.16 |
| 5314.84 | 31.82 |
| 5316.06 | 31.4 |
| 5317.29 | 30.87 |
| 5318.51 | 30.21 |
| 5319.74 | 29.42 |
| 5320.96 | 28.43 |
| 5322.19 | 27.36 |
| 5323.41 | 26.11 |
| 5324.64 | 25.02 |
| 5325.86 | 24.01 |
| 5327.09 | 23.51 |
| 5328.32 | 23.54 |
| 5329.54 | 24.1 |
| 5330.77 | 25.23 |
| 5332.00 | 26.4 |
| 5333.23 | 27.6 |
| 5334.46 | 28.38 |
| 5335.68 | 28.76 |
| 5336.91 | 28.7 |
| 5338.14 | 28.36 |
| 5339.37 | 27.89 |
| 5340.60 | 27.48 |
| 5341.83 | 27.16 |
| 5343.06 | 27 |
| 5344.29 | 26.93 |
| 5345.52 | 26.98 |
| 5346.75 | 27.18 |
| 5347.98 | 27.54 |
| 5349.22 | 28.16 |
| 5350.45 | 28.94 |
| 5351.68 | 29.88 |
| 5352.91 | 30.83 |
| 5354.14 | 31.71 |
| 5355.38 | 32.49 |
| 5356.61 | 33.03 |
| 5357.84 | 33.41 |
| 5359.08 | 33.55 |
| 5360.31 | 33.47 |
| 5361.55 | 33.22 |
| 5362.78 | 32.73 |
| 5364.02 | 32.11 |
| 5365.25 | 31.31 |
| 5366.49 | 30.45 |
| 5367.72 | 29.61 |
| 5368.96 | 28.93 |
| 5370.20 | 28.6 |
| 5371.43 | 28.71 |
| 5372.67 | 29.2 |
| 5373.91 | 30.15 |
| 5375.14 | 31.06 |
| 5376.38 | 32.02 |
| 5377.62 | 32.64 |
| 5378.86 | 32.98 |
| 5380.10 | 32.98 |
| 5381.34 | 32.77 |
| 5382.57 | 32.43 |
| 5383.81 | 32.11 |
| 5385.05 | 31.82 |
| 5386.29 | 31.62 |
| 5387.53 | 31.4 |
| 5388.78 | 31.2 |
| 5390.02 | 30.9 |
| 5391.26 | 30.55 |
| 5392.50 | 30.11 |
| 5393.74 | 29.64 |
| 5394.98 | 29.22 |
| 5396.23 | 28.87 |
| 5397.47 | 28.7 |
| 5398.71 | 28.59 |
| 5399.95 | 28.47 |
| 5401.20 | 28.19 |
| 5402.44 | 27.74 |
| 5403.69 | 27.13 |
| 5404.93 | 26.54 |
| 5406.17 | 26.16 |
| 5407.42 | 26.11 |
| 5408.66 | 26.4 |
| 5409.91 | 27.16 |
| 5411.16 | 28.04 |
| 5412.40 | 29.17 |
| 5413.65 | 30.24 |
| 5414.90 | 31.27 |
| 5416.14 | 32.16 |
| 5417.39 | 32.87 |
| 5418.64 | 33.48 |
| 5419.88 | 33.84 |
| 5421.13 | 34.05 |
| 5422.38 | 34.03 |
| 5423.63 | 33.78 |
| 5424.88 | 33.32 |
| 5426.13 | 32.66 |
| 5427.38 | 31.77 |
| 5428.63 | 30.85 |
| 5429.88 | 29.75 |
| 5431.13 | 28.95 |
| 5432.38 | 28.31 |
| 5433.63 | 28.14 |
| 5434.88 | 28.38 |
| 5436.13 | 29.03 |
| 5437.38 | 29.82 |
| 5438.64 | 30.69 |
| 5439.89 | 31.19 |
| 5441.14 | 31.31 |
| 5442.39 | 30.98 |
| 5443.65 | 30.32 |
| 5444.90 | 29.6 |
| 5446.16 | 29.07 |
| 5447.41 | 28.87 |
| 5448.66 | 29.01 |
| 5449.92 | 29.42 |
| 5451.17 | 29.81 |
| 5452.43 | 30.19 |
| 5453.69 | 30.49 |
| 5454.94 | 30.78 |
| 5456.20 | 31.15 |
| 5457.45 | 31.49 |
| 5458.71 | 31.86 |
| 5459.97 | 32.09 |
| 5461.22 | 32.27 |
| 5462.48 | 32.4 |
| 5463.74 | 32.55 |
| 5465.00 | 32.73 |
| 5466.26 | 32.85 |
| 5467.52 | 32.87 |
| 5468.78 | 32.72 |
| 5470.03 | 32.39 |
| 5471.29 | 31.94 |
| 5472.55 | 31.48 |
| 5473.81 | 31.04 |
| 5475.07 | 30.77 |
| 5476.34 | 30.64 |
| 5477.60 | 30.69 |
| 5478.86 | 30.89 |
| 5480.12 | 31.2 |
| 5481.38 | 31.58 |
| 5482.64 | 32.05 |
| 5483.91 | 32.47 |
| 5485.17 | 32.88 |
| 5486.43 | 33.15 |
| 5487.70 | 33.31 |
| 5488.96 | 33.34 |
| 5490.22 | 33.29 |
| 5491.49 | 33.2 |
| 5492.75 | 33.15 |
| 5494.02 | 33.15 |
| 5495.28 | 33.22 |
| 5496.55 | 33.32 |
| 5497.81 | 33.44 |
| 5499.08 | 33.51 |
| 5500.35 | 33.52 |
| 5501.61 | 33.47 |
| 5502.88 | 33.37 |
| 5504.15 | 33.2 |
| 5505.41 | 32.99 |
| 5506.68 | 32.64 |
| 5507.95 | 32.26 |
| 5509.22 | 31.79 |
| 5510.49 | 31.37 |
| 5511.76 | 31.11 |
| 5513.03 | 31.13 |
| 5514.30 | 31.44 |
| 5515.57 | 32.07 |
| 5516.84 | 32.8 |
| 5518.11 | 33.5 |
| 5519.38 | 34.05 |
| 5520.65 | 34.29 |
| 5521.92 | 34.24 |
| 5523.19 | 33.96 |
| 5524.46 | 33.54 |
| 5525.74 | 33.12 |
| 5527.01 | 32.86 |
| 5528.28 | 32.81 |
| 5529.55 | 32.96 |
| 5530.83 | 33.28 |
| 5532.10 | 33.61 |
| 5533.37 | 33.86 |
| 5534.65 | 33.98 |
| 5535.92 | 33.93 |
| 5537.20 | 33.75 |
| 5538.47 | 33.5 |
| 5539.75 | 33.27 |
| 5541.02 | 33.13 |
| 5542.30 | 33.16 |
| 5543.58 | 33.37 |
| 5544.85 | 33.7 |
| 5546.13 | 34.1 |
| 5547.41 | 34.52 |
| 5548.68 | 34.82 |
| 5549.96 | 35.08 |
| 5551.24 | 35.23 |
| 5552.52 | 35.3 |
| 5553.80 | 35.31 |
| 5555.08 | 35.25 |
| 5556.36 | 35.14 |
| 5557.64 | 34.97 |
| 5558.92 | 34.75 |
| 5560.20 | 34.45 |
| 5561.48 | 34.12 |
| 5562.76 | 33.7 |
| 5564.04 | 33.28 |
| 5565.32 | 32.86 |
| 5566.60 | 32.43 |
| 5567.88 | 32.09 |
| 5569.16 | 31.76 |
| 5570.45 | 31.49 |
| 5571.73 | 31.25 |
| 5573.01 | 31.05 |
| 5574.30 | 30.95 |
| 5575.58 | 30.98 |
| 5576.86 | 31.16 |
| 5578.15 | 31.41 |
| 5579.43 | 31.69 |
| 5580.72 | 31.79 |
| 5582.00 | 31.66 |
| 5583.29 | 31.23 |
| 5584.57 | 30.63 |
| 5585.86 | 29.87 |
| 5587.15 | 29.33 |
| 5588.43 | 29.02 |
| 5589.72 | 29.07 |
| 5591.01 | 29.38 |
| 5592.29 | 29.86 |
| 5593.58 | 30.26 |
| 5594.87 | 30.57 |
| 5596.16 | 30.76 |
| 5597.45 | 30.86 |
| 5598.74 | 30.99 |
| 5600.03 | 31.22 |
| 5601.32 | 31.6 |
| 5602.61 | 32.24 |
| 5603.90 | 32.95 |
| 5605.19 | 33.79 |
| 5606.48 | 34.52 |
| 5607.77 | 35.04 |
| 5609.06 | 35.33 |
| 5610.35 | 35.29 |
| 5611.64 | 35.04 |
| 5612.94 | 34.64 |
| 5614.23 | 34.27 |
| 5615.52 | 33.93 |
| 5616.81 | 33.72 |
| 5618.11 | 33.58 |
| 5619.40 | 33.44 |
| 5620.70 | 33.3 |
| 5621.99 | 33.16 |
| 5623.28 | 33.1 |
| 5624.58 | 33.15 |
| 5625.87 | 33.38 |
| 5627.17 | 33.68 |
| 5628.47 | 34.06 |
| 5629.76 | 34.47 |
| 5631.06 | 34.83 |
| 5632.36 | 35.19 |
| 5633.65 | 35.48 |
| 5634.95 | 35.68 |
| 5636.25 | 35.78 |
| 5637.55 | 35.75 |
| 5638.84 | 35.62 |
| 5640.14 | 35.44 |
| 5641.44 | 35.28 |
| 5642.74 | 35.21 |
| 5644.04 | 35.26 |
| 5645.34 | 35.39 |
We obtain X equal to -0.12 mag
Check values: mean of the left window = 20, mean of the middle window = 33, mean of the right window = 32.2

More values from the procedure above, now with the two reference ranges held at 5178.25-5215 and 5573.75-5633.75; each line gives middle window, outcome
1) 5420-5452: -0.16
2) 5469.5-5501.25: -0.15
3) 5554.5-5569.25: -0.10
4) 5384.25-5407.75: -0.17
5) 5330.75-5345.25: -0.20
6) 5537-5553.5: -0.13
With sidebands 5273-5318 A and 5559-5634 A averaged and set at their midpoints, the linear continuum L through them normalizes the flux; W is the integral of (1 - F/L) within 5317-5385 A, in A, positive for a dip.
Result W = 0.60 A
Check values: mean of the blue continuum 29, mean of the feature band 29.4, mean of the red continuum 32.5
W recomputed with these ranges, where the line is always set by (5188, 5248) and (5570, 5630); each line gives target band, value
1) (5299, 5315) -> -3.3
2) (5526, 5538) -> -1.1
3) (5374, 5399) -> -3.6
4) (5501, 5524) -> -2.0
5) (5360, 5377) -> -2.5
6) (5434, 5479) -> -3.3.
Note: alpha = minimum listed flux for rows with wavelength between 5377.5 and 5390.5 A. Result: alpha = 30.9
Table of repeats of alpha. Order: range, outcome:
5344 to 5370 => 26.93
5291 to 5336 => 23.51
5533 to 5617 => 29.02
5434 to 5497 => 28.38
